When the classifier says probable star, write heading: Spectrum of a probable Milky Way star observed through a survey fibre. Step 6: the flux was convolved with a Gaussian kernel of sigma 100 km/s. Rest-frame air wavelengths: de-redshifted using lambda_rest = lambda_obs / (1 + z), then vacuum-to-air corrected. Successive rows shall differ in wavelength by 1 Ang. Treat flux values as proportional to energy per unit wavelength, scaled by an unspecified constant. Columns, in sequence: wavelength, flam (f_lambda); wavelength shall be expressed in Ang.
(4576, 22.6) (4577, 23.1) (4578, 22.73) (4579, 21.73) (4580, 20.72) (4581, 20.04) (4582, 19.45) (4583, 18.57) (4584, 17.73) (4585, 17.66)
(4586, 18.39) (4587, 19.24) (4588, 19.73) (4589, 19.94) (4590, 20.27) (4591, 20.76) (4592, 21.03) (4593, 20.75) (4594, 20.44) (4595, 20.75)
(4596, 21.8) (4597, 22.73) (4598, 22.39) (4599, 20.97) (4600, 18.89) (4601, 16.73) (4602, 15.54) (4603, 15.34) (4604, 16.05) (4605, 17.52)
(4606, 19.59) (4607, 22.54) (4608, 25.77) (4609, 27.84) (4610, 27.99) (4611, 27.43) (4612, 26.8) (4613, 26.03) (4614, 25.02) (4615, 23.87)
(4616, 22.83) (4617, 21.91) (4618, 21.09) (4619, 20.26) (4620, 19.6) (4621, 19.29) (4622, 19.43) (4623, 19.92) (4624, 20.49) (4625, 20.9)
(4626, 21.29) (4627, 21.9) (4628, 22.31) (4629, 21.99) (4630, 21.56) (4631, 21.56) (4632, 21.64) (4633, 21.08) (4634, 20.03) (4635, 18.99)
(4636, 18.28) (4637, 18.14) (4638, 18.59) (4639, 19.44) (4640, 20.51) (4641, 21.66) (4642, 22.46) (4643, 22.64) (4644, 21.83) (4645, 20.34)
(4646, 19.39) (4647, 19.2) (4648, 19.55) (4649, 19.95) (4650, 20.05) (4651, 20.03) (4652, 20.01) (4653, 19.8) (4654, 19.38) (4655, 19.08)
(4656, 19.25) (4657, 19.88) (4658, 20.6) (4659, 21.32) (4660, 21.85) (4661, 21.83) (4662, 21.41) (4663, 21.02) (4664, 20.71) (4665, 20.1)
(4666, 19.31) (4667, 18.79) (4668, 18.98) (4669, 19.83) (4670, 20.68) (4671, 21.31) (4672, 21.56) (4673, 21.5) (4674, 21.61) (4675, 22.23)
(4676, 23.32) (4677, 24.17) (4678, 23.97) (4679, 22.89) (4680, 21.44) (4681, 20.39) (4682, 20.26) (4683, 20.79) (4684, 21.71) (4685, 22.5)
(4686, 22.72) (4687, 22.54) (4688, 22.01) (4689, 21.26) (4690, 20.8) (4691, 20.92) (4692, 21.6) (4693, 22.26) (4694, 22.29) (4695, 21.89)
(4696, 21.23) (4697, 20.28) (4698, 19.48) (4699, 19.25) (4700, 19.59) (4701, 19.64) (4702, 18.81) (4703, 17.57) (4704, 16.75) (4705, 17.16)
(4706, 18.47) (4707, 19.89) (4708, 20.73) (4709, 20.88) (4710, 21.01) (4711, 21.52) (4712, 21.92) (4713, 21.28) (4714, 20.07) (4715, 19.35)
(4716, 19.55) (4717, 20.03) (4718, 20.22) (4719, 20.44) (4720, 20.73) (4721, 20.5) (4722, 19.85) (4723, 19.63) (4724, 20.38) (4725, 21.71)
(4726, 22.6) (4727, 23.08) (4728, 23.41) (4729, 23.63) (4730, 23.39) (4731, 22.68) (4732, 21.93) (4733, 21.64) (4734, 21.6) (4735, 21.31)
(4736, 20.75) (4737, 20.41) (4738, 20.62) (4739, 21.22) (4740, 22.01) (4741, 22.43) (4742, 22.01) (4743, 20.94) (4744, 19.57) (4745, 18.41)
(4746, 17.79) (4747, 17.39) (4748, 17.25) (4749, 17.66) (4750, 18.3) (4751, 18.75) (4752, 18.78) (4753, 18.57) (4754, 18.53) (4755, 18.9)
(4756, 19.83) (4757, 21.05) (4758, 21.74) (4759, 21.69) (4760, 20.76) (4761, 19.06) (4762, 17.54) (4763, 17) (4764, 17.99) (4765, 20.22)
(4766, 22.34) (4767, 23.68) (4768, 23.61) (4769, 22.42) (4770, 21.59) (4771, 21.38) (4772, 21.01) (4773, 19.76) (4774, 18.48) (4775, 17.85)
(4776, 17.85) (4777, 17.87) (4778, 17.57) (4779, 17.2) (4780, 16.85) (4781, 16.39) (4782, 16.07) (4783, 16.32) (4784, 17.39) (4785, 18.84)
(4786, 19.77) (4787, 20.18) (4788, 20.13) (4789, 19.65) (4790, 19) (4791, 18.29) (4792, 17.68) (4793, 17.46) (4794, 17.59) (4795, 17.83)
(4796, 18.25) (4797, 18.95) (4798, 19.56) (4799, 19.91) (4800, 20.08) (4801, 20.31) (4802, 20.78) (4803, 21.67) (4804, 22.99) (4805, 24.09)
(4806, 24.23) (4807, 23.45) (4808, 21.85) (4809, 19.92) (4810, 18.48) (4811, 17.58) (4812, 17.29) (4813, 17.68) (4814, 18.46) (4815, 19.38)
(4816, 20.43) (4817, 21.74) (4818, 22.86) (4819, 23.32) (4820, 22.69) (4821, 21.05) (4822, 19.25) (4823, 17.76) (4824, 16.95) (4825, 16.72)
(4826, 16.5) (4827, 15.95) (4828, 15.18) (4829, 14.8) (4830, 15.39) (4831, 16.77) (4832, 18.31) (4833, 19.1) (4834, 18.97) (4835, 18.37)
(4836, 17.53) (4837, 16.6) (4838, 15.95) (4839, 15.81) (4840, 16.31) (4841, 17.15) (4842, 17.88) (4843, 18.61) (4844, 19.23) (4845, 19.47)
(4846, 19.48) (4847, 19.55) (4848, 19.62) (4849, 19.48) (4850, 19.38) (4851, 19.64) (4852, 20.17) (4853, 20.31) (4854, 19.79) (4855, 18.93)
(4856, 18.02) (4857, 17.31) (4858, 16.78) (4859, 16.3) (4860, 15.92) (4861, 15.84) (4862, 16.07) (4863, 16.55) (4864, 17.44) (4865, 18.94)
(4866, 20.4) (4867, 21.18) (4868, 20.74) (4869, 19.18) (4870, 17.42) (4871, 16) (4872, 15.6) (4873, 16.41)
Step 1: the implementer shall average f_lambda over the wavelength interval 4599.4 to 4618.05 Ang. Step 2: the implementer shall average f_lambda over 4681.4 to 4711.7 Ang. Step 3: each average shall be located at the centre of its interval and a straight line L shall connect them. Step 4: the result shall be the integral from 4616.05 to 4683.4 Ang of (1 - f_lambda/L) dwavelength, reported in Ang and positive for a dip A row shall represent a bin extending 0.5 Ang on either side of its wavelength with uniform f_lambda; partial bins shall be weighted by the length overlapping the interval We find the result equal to 2.0 Ang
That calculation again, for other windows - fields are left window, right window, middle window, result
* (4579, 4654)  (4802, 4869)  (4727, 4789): -1.15 Ang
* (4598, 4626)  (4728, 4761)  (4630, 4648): 0.77 Ang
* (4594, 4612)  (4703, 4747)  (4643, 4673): 1.04 Ang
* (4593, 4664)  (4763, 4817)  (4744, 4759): 0.73 Ang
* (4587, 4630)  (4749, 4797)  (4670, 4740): -3.64 Ang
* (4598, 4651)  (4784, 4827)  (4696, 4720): 0.75 Ang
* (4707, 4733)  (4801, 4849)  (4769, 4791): 1.38 Ang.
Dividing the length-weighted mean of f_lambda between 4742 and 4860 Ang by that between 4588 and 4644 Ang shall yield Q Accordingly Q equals 0.9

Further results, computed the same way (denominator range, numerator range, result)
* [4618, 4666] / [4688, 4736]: 1.02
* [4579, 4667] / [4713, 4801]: 0.96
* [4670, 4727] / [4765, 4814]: 0.94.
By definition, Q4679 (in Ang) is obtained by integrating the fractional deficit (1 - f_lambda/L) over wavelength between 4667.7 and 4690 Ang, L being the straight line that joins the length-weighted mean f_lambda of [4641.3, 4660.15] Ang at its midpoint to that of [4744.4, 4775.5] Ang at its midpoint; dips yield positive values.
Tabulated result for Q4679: -1.7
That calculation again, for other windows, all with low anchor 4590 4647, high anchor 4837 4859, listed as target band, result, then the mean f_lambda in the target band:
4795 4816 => -1.4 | 20.2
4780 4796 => 0.8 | 18.1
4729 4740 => -1.1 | 21.7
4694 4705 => 0.4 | 19.5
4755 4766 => -0.2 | 19.8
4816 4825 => -0.8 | 20.5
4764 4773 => -1.1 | 21.7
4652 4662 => 0.2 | 20.4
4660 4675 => -0.1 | 20.7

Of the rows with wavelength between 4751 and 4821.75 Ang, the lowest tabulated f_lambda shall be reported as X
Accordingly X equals 16.07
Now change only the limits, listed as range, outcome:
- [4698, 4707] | 16.75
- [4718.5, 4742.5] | 19.63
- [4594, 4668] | 15.34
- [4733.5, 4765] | 17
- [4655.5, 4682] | 18.79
